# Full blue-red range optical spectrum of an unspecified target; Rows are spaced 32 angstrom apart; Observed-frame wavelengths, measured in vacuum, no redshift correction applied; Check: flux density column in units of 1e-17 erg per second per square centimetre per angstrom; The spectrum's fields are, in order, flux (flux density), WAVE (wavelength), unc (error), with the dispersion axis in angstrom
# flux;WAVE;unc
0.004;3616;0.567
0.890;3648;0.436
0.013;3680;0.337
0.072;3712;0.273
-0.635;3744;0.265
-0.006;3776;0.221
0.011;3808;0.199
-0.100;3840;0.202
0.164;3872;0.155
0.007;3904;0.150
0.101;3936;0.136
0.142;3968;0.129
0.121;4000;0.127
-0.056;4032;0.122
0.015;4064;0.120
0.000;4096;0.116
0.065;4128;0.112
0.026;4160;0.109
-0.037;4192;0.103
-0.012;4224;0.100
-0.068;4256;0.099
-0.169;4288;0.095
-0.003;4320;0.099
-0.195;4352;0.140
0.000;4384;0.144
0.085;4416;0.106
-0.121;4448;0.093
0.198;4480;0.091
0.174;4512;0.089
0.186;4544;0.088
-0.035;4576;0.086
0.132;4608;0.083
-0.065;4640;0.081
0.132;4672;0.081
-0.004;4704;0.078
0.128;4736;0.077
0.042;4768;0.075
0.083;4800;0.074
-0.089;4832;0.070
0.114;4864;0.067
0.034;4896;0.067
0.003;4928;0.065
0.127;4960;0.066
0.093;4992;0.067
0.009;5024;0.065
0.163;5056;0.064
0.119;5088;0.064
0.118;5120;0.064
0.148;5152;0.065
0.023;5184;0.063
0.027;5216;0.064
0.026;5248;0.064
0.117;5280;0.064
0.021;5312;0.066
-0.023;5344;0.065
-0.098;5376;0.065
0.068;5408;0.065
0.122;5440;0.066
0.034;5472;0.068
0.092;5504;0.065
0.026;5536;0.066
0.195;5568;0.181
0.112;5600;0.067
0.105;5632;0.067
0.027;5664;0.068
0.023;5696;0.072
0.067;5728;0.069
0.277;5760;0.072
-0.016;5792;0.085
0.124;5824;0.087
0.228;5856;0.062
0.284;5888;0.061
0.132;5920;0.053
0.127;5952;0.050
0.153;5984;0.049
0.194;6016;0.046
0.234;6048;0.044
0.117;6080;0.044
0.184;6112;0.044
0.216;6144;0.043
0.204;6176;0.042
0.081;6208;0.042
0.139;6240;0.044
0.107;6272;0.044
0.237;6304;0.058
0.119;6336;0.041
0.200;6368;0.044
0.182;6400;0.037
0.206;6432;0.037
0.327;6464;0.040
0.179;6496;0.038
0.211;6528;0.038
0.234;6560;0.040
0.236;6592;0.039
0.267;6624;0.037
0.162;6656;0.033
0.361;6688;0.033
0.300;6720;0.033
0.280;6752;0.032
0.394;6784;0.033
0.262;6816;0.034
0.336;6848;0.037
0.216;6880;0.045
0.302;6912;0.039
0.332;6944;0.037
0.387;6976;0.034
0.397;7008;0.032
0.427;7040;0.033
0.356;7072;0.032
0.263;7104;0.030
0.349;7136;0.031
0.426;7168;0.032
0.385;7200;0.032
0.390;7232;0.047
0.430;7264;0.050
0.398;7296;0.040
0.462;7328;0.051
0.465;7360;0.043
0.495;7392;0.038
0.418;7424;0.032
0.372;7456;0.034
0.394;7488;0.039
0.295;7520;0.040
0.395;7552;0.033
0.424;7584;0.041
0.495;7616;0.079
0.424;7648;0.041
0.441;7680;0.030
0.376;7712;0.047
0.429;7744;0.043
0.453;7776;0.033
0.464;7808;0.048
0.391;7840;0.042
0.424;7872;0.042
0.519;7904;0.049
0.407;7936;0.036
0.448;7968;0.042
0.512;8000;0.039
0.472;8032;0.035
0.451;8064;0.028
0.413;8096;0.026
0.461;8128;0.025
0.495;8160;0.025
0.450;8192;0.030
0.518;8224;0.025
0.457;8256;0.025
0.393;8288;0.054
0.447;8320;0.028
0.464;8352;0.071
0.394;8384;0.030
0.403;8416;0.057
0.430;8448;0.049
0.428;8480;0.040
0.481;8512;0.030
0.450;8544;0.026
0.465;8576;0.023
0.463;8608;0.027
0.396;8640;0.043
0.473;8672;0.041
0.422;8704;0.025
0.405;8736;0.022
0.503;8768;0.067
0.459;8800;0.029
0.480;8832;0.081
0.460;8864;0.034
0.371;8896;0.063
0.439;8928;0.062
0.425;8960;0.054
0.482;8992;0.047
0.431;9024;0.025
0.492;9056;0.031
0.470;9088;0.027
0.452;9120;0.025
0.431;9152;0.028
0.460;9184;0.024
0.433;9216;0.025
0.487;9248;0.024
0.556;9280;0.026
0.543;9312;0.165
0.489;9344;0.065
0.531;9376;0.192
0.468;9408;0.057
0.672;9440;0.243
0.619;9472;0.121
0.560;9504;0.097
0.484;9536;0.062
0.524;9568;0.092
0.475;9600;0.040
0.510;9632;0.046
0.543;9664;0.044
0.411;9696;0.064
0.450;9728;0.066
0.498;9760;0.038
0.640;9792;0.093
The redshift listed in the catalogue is 0.732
